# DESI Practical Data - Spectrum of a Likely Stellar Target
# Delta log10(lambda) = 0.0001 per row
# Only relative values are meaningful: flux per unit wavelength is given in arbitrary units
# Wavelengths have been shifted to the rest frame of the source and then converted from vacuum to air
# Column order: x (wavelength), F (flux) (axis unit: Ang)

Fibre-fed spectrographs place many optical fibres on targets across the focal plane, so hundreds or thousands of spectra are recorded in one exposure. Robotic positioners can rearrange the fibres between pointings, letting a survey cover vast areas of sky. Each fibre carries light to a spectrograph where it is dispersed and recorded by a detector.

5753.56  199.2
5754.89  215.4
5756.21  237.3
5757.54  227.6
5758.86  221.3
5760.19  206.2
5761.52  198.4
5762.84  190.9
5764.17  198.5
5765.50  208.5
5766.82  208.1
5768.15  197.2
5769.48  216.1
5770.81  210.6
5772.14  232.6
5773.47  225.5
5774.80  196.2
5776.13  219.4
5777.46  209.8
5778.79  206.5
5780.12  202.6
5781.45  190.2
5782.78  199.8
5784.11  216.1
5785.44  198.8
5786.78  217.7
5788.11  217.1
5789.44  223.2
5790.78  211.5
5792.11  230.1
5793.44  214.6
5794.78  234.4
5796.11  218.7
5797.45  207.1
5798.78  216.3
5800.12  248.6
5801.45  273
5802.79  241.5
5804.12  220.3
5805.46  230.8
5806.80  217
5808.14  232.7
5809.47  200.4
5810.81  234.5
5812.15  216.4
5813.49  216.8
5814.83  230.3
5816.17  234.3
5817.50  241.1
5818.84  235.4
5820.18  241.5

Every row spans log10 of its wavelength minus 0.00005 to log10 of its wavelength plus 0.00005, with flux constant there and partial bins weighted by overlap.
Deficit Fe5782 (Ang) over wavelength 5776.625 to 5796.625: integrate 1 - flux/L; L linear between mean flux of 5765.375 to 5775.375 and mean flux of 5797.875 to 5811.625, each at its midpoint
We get 0.8 Ang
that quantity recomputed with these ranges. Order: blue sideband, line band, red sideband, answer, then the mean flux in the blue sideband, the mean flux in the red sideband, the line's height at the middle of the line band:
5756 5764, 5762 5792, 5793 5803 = 1.5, 211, 232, 220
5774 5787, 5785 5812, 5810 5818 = -0.8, 205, 228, 218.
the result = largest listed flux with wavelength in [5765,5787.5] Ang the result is 232.6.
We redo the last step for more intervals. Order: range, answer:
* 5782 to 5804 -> 273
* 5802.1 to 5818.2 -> 241.5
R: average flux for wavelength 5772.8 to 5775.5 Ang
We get 211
